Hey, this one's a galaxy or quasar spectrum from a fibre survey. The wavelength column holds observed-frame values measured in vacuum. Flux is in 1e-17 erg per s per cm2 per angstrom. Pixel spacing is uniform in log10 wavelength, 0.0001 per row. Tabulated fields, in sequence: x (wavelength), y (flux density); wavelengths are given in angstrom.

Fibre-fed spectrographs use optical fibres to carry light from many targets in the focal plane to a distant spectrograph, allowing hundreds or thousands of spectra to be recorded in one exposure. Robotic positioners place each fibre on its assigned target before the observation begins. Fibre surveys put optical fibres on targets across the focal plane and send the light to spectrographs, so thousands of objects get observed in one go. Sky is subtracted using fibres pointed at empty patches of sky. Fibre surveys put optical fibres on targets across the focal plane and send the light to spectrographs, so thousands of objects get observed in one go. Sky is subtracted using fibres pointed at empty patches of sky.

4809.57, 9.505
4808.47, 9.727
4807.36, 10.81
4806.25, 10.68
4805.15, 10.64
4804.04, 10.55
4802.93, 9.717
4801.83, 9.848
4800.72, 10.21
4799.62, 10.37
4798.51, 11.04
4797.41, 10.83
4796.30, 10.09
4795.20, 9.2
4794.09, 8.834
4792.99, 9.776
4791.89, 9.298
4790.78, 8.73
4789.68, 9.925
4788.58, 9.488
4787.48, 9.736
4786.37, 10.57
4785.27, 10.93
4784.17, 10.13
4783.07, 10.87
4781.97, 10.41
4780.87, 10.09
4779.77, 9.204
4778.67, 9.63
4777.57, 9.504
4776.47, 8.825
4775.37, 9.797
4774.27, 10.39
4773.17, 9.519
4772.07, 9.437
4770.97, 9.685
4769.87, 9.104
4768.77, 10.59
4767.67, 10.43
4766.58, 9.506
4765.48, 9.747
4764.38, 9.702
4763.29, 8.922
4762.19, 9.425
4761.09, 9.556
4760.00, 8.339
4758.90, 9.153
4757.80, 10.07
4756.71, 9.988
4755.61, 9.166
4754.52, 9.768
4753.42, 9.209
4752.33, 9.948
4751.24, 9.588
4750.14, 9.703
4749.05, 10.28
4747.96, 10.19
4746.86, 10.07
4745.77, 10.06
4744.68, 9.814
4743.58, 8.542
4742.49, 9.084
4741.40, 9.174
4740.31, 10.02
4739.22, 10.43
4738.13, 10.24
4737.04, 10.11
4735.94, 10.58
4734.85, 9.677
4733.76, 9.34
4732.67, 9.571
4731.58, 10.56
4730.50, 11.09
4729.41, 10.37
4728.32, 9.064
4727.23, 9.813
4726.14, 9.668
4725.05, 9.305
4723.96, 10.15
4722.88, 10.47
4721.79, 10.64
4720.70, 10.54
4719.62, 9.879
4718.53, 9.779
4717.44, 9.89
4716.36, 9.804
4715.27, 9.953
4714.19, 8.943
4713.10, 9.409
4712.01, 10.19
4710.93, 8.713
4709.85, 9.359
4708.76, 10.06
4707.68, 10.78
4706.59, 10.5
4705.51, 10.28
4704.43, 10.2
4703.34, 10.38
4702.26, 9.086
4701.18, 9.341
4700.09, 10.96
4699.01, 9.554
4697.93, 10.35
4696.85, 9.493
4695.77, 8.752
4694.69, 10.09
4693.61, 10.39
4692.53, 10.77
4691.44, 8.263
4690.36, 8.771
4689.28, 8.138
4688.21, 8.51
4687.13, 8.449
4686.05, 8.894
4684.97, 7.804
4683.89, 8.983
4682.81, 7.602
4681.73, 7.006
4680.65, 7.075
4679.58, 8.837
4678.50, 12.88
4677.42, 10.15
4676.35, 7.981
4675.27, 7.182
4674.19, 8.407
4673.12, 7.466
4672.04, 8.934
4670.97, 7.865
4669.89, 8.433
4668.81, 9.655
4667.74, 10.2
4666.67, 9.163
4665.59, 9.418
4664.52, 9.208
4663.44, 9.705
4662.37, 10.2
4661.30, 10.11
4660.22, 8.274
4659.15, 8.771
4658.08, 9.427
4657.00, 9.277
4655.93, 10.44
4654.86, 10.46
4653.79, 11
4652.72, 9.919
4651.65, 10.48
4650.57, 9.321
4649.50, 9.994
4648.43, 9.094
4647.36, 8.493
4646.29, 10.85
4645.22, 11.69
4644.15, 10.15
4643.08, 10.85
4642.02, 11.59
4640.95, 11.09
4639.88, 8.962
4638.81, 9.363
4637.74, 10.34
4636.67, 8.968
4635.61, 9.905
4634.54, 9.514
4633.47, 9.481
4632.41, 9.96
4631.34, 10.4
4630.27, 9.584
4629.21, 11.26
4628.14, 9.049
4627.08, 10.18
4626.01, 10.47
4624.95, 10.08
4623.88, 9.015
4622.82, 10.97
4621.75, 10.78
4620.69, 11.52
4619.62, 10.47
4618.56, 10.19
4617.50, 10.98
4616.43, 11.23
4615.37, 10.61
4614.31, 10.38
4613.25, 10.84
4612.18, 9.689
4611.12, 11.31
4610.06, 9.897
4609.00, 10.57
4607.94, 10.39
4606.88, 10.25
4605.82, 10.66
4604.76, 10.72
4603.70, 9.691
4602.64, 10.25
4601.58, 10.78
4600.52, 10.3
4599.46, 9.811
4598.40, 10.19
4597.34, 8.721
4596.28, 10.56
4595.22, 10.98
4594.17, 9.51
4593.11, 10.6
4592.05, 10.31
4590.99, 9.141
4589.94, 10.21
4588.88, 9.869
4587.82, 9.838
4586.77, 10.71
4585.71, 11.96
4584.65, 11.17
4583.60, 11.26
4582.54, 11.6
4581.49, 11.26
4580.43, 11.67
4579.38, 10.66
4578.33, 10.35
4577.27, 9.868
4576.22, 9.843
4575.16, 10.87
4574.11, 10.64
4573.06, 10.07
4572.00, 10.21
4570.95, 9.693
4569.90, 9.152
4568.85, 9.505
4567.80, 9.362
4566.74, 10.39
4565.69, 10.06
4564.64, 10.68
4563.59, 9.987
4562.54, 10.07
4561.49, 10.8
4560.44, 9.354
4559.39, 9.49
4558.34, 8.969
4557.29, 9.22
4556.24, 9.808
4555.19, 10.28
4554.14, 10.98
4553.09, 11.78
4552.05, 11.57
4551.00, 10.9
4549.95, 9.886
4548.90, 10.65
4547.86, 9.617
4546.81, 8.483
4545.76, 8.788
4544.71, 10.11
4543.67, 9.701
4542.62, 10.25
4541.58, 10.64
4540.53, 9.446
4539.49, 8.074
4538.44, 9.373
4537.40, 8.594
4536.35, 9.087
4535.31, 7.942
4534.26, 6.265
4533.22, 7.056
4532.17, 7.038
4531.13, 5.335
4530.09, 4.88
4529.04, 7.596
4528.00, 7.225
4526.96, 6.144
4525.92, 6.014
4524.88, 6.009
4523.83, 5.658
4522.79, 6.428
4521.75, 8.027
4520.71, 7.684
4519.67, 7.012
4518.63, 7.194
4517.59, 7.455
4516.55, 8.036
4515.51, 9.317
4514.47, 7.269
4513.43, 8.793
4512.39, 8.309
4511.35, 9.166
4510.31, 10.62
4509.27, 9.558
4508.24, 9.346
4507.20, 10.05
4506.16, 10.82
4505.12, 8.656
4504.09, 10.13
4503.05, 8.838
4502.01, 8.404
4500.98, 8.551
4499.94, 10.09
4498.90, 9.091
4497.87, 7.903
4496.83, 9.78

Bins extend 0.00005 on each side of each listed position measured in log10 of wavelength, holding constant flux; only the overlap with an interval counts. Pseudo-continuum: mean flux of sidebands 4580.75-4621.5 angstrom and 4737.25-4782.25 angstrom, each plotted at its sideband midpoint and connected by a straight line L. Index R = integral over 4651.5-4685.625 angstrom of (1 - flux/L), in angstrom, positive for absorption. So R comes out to 3.45 angstrom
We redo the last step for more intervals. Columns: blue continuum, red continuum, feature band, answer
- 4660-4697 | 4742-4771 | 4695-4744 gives -3.05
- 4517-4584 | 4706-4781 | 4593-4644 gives -4.98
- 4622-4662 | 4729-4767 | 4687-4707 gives 0.49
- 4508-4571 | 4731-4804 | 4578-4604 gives -4.19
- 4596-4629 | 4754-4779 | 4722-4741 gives -0.55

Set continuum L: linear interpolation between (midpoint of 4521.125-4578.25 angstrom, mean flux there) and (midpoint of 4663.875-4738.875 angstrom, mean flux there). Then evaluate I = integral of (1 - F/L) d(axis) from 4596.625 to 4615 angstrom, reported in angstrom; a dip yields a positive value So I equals -2.1 angstrom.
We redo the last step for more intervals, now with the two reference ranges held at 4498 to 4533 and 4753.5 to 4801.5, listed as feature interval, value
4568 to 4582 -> -3.1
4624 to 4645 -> -3.0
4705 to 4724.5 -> -1.3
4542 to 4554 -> -2.9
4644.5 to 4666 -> -2.1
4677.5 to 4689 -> 0.6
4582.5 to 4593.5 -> -2.7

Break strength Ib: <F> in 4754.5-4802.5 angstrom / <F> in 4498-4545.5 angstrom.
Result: 1.18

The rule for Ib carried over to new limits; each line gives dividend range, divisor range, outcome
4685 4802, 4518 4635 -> 1.01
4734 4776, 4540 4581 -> 0.96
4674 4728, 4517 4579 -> 1.06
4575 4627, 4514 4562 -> 1.23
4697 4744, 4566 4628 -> 0.95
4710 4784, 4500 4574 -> 1.10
